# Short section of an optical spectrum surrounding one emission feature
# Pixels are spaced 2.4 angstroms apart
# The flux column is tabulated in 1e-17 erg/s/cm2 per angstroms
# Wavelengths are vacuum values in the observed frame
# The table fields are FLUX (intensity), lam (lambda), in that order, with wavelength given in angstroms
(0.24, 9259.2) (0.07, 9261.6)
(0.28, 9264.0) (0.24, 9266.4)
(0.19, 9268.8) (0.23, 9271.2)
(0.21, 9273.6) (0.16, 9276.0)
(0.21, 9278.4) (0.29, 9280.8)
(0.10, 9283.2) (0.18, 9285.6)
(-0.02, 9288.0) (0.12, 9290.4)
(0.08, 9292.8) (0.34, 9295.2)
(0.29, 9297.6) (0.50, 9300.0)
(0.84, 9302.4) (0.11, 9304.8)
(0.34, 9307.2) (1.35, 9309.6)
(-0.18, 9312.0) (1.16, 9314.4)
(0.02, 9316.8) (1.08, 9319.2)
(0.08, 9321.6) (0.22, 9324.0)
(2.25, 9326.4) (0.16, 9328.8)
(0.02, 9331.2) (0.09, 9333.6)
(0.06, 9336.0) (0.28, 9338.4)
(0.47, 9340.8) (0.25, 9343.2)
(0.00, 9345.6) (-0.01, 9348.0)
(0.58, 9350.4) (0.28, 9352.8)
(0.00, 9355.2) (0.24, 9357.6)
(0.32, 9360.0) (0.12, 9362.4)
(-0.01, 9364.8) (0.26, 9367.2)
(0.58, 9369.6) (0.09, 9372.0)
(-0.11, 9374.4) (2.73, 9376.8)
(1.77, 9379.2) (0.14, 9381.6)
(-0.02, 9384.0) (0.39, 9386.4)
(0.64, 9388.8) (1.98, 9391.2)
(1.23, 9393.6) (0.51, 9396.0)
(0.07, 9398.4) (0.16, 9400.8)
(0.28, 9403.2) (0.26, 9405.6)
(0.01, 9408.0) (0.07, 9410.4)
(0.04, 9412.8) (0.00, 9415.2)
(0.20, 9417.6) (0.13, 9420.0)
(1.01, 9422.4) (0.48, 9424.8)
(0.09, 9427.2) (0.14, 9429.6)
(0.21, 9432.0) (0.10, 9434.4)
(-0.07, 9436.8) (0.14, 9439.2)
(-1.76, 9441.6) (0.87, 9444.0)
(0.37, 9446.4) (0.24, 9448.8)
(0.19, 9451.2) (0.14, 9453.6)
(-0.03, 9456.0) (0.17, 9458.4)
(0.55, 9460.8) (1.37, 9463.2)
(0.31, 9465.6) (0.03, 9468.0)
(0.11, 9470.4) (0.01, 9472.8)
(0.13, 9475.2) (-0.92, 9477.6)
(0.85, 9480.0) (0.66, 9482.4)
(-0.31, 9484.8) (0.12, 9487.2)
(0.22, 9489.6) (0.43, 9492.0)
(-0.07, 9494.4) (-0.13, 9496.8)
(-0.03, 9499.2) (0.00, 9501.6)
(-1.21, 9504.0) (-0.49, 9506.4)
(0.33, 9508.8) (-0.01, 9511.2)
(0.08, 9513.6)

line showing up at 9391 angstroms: [O III] 5007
